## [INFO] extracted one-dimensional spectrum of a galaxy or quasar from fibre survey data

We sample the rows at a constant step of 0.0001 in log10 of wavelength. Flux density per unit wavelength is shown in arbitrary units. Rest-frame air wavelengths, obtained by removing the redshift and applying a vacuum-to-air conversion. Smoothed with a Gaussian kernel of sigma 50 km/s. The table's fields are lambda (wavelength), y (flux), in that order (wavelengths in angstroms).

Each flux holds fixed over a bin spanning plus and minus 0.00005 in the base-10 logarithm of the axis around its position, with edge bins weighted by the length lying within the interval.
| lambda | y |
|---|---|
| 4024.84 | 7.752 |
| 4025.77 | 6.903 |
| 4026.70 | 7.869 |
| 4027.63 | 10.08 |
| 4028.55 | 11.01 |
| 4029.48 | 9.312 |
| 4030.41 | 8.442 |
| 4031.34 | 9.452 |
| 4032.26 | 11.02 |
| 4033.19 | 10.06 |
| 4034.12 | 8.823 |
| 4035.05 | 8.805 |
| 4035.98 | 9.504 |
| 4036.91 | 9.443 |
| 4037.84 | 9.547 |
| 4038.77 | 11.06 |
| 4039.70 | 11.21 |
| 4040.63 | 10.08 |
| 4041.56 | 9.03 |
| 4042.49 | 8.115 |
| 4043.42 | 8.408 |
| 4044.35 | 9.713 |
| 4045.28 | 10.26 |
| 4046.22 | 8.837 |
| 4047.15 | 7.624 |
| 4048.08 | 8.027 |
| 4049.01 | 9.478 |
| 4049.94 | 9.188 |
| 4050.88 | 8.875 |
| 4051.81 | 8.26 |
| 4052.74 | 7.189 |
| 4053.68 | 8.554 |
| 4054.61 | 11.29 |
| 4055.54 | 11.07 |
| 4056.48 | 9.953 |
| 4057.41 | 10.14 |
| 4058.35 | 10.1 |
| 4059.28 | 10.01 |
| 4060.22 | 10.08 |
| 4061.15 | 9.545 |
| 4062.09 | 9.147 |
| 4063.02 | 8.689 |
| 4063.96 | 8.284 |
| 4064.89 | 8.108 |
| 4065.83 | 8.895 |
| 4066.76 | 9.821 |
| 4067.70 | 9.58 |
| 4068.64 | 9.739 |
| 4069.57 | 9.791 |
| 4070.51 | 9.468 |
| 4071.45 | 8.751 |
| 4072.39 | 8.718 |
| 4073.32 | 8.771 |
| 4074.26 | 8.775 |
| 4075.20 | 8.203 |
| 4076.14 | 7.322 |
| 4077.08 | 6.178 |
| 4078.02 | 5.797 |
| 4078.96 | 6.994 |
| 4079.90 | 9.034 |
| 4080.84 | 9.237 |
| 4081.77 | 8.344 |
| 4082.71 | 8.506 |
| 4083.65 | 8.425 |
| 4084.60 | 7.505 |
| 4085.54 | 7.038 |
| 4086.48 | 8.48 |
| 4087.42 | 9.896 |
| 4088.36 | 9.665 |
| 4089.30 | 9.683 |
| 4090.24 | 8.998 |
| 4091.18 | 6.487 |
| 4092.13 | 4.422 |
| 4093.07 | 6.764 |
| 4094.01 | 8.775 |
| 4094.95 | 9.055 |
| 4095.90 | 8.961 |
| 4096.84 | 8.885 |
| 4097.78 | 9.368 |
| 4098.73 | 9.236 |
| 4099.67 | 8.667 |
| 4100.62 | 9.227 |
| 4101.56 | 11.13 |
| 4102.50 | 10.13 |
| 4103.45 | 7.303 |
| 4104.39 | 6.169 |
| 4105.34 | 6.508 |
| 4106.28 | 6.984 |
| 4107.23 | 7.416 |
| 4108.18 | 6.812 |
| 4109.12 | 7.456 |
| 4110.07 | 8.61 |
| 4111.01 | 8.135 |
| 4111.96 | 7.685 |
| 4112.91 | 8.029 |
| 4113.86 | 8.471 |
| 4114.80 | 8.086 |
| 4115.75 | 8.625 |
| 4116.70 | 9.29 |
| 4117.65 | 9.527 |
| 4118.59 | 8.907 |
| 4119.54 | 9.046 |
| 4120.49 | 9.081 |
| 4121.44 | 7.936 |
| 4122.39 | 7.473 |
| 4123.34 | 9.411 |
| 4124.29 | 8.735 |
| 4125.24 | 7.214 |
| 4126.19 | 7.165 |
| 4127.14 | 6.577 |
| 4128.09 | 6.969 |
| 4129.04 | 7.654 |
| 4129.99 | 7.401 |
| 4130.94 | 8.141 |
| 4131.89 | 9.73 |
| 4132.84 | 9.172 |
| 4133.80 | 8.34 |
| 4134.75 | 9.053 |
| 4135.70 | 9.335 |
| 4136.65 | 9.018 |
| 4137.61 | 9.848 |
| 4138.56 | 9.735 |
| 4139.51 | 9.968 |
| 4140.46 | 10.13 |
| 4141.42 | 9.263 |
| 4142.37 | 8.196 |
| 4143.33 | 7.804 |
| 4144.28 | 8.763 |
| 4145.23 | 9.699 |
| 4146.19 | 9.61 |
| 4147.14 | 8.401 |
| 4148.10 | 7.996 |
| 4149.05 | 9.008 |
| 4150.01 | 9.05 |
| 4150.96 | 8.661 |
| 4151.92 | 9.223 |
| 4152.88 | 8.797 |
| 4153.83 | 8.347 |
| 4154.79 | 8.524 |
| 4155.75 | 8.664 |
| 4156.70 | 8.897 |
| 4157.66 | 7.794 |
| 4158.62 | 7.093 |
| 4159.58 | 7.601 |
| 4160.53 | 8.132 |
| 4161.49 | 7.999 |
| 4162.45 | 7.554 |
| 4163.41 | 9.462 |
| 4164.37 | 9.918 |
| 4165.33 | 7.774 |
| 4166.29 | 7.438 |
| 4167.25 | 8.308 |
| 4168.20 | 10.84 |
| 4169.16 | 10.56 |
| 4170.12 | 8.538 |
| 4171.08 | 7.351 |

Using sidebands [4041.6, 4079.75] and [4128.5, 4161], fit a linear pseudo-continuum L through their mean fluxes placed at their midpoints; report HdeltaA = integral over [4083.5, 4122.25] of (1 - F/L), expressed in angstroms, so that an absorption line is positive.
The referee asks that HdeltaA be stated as 2.2 angstroms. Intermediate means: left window 8.89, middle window 8.3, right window 8.73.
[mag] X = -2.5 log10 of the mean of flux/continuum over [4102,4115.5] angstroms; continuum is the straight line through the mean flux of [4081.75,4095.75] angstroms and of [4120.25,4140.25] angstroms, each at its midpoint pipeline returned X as 0.08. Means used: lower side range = 8.14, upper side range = 8.49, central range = 7.72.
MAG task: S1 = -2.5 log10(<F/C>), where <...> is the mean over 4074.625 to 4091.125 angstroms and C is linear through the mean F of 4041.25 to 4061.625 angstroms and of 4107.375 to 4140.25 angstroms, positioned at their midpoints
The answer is 0.09 mag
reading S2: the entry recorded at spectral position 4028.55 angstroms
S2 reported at 11.01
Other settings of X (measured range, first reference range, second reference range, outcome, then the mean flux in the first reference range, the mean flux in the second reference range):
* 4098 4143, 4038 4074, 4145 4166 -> 0.044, 9.31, 8.53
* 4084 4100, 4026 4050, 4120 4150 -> 0.077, 9.38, 8.61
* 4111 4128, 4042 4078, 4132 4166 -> 0.072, 8.98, 8.77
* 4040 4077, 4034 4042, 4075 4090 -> -0.011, 9.76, 8.16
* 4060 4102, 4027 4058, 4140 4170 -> 0.074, 9.44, 8.69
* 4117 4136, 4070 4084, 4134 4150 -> 0.067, 8.17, 9.1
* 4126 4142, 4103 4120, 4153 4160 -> -0.083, 7.95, 8.17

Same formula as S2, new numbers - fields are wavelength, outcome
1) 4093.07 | 6.764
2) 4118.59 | 8.907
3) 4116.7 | 9.29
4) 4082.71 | 8.506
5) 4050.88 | 8.875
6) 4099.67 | 8.667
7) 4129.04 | 7.654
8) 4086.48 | 8.48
